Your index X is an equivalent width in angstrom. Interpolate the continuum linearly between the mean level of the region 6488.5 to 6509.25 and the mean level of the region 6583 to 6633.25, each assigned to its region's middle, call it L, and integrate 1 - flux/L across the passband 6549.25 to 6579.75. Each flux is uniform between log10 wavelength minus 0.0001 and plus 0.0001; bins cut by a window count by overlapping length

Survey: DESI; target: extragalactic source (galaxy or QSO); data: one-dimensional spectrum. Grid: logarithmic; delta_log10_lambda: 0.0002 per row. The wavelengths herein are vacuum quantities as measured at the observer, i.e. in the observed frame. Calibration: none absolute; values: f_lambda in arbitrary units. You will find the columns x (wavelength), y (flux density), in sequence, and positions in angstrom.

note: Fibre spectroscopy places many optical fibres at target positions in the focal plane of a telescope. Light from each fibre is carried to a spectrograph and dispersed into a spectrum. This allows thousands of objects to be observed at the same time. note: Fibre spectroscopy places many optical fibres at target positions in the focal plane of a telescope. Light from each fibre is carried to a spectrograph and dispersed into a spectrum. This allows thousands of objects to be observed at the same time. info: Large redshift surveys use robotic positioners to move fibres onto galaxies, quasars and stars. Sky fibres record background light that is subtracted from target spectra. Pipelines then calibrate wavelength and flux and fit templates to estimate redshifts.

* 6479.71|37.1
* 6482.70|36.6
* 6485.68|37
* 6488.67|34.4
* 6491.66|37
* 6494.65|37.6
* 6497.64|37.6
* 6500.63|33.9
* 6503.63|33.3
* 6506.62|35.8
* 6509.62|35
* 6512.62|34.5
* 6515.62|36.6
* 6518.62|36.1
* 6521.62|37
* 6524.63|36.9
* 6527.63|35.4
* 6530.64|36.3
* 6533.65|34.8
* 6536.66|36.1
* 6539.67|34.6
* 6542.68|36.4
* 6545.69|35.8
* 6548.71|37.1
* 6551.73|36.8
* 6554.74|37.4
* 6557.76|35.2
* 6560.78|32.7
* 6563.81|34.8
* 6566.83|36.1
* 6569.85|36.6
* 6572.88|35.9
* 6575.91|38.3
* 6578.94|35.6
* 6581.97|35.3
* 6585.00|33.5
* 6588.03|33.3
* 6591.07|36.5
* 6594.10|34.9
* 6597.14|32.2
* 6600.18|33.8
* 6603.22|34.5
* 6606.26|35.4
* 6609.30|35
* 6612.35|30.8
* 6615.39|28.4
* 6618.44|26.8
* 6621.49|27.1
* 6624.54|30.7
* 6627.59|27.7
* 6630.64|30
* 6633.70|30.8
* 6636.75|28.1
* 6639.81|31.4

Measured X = -2.3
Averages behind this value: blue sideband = 35.7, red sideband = 31.9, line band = 36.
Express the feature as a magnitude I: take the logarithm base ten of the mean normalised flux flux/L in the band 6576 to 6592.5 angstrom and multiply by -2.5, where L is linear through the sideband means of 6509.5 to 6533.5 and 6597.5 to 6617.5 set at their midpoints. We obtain -0.05 mag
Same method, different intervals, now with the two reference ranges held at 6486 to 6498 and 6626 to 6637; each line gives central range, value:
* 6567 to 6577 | -0.14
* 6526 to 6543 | -0.04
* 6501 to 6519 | 0.02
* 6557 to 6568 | -0.06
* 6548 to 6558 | -0.10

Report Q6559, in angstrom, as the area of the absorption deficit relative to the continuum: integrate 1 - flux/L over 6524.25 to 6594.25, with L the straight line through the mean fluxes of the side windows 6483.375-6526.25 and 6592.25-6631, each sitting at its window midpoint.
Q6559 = -4.3 angstrom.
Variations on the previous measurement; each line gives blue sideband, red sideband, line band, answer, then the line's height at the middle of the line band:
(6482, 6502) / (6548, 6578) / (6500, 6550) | 0.75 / 36.2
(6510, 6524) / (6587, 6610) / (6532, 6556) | -0.42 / 35.5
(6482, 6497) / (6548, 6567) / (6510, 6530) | 0.07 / 36.2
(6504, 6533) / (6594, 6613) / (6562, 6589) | -0.79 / 34.5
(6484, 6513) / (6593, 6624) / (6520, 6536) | -0.67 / 34.6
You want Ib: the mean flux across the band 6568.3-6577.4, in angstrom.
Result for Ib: 36.9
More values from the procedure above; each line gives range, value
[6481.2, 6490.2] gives 36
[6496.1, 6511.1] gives 35.1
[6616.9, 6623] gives 26.9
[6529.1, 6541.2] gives 35.4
